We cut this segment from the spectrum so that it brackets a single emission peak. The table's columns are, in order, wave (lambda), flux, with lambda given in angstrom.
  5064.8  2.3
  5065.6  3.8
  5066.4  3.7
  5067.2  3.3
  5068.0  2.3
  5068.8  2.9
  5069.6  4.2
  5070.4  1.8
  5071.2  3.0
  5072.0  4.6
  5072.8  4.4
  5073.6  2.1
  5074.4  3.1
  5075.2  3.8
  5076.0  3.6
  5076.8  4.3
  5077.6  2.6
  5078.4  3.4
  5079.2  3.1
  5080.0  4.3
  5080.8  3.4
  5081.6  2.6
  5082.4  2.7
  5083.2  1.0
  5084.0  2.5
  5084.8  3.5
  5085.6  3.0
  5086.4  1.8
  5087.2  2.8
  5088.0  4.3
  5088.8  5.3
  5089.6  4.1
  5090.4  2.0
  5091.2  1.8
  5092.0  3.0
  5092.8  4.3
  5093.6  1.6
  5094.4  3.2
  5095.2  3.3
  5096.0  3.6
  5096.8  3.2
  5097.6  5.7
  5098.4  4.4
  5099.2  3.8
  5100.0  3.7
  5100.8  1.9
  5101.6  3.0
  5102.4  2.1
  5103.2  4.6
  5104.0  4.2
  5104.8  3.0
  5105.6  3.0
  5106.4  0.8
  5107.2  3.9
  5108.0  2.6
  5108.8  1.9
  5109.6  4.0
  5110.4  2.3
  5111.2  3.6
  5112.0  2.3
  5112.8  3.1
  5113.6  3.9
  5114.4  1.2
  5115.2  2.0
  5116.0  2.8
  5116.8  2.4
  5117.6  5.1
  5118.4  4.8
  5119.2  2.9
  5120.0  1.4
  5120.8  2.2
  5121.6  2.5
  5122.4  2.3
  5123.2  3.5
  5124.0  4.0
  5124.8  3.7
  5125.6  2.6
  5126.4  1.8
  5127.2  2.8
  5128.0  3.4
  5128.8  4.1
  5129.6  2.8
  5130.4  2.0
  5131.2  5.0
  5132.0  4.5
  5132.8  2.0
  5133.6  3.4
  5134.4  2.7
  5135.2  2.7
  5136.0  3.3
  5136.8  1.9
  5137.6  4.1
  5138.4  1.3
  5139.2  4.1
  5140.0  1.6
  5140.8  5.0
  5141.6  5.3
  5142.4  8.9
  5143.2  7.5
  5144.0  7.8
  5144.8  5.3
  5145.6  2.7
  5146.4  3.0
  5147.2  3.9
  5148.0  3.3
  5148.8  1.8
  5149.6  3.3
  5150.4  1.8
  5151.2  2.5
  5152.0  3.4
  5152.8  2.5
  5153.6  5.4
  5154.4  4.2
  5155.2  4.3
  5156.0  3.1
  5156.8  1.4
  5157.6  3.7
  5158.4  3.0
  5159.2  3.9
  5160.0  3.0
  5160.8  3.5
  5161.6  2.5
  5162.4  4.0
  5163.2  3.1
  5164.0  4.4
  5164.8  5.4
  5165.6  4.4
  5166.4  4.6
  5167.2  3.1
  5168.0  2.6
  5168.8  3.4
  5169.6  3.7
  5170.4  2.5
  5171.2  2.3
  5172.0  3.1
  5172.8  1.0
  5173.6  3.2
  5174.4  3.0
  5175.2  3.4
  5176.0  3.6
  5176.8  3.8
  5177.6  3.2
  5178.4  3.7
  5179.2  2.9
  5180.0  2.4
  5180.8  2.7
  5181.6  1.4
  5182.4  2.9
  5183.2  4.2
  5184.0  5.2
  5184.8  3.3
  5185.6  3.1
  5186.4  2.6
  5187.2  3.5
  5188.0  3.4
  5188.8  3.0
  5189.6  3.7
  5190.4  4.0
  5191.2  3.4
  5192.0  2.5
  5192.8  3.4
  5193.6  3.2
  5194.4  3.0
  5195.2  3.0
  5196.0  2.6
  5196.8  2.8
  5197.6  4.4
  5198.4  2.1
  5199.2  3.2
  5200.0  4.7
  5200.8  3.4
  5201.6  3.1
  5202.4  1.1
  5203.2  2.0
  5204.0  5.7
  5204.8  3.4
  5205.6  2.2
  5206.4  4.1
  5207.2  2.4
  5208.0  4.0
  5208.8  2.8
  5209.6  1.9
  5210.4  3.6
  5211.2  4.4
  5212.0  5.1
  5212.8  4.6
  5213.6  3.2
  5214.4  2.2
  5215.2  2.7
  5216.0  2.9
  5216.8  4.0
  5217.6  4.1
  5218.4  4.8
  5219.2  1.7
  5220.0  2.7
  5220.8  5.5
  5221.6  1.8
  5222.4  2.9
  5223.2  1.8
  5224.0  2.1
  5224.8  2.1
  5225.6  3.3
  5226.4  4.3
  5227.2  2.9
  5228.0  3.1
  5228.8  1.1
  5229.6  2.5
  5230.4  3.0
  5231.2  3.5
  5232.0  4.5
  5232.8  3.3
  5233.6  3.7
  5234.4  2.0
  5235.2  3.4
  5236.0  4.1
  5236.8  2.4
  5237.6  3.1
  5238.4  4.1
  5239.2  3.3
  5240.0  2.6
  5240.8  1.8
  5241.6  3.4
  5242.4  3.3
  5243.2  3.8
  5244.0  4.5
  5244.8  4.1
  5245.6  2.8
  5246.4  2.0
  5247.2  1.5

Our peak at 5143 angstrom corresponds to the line Hgamma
